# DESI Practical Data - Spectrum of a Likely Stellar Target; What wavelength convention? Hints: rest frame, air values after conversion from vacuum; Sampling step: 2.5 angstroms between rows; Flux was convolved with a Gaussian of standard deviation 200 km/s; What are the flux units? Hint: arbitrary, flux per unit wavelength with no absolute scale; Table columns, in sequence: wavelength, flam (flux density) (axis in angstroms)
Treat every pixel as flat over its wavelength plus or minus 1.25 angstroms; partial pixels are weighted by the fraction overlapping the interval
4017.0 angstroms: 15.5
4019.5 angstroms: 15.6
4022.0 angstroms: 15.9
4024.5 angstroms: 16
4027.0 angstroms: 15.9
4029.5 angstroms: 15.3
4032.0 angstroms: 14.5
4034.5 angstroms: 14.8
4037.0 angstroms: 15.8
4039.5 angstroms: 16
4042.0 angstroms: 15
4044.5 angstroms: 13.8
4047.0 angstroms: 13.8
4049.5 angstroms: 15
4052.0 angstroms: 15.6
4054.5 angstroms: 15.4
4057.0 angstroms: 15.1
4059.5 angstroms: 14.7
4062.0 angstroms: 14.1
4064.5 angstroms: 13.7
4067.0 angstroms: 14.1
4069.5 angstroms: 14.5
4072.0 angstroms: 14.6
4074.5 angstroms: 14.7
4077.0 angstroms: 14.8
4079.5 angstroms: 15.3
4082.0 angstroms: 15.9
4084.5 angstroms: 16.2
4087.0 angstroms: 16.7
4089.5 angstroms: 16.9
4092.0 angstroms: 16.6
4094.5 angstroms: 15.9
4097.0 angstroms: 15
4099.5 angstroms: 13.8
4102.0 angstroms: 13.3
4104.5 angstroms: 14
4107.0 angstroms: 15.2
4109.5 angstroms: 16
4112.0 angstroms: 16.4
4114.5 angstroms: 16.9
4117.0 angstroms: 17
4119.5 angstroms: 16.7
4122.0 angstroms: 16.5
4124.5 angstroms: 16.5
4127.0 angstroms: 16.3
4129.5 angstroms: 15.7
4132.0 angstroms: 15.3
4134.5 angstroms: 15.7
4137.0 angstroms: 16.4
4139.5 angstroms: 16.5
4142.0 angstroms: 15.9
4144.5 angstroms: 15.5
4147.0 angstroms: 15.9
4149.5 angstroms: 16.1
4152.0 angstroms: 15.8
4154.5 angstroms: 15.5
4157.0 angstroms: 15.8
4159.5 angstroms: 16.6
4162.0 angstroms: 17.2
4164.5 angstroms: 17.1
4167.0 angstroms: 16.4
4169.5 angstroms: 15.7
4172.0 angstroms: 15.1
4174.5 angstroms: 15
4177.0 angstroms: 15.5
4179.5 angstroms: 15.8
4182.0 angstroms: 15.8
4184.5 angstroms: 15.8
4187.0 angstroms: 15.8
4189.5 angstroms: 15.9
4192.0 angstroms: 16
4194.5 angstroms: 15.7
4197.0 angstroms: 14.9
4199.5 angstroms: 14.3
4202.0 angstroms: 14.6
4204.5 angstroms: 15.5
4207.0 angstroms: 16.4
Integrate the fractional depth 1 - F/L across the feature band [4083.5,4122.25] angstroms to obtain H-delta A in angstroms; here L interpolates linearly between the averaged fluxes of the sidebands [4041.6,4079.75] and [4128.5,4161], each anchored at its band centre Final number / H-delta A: -1.4 angstroms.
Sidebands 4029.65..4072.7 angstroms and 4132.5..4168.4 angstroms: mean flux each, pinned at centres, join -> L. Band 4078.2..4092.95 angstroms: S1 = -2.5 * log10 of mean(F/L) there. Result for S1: -0.07 mag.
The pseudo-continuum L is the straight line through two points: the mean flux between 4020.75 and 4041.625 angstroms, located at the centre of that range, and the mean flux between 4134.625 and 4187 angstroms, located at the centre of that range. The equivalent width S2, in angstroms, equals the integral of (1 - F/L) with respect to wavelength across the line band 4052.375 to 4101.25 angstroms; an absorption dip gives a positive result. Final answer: 1.6 angstroms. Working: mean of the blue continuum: 15.5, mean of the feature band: 15.1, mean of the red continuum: 16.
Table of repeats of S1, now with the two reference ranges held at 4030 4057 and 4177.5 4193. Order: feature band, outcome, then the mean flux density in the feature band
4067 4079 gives 0.038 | 14.6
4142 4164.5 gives -0.031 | 16.1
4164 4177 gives -0.001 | 15.8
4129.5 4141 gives -0.028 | 15.9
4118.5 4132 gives -0.052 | 16.2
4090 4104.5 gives 0.026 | 14.9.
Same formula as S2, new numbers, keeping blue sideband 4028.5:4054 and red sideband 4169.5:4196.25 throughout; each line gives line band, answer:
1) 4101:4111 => 0.37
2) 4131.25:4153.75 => -0.68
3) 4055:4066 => 0.44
